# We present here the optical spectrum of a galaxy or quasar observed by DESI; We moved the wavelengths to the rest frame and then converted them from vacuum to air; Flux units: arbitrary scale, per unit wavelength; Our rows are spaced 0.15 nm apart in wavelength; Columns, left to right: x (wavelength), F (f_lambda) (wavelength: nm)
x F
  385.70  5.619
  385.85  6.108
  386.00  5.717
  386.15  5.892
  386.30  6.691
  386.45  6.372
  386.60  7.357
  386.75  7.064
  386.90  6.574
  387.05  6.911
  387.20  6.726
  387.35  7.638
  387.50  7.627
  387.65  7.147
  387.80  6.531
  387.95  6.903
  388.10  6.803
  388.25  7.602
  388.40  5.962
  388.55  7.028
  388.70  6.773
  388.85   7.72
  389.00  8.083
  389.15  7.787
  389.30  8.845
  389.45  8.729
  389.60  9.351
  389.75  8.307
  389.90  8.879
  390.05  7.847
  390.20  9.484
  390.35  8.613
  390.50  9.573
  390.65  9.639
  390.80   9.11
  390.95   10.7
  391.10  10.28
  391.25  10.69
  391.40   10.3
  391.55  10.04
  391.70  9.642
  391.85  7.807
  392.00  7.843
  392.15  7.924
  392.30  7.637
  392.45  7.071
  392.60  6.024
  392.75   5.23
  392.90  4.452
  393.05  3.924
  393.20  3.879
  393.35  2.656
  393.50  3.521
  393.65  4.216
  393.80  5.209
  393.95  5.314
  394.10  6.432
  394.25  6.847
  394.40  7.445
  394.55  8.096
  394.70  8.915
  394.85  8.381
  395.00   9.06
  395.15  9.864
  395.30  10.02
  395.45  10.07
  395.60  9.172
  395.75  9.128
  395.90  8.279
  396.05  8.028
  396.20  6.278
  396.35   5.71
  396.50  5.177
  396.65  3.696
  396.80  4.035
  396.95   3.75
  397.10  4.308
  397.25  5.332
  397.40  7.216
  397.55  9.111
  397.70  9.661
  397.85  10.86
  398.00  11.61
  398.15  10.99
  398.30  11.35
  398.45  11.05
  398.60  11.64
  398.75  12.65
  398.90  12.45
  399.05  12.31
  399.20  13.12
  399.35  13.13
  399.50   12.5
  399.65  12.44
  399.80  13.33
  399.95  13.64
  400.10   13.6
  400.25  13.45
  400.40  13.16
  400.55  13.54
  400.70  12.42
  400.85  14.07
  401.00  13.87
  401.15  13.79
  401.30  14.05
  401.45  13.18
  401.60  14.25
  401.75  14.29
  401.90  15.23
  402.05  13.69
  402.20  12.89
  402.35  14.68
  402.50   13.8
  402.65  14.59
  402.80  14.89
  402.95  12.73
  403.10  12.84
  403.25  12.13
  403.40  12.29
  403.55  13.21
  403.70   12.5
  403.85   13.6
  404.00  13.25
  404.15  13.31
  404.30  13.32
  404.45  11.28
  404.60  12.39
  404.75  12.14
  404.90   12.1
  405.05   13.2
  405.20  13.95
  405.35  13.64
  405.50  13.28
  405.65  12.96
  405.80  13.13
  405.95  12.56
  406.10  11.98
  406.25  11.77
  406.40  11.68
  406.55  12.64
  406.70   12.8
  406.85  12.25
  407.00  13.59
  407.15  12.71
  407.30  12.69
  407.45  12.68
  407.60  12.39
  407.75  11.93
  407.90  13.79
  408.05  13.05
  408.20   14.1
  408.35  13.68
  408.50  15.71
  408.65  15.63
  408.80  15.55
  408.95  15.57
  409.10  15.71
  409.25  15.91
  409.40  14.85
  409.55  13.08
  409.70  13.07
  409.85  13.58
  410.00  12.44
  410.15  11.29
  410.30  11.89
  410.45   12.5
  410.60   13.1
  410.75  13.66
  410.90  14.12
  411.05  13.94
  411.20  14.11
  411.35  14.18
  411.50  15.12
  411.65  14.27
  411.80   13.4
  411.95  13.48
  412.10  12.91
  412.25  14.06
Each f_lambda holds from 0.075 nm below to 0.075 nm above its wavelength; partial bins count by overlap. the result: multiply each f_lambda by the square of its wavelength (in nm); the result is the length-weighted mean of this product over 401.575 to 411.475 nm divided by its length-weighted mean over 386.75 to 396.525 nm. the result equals 1.9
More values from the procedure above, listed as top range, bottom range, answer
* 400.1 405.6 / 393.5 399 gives 1.71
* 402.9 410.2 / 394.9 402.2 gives 1.28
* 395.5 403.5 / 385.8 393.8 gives 1.61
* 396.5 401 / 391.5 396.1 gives 1.53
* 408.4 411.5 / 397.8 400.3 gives 1.20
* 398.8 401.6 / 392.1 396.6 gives 2.01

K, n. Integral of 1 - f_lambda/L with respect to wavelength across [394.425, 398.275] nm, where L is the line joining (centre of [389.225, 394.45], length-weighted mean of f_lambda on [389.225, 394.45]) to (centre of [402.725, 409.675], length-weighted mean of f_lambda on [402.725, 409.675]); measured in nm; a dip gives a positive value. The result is 0.58 nm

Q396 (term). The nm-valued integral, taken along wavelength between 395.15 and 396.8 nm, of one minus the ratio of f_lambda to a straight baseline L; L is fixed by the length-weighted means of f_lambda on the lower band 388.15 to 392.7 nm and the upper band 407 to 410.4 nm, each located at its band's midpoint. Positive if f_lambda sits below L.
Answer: 0.415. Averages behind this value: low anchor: 8.48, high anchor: 13.7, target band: 7.5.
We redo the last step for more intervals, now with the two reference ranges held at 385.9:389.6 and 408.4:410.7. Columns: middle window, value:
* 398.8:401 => -0.43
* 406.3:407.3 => 0.04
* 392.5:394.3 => 0.83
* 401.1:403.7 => -0.42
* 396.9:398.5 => 0.25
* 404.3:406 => -0.03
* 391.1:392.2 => -0.12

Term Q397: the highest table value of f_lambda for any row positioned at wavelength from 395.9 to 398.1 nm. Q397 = 11.61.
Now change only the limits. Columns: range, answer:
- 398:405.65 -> 15.23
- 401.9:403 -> 14.89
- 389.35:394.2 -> 10.7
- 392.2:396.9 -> 10.07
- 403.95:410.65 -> 15.91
